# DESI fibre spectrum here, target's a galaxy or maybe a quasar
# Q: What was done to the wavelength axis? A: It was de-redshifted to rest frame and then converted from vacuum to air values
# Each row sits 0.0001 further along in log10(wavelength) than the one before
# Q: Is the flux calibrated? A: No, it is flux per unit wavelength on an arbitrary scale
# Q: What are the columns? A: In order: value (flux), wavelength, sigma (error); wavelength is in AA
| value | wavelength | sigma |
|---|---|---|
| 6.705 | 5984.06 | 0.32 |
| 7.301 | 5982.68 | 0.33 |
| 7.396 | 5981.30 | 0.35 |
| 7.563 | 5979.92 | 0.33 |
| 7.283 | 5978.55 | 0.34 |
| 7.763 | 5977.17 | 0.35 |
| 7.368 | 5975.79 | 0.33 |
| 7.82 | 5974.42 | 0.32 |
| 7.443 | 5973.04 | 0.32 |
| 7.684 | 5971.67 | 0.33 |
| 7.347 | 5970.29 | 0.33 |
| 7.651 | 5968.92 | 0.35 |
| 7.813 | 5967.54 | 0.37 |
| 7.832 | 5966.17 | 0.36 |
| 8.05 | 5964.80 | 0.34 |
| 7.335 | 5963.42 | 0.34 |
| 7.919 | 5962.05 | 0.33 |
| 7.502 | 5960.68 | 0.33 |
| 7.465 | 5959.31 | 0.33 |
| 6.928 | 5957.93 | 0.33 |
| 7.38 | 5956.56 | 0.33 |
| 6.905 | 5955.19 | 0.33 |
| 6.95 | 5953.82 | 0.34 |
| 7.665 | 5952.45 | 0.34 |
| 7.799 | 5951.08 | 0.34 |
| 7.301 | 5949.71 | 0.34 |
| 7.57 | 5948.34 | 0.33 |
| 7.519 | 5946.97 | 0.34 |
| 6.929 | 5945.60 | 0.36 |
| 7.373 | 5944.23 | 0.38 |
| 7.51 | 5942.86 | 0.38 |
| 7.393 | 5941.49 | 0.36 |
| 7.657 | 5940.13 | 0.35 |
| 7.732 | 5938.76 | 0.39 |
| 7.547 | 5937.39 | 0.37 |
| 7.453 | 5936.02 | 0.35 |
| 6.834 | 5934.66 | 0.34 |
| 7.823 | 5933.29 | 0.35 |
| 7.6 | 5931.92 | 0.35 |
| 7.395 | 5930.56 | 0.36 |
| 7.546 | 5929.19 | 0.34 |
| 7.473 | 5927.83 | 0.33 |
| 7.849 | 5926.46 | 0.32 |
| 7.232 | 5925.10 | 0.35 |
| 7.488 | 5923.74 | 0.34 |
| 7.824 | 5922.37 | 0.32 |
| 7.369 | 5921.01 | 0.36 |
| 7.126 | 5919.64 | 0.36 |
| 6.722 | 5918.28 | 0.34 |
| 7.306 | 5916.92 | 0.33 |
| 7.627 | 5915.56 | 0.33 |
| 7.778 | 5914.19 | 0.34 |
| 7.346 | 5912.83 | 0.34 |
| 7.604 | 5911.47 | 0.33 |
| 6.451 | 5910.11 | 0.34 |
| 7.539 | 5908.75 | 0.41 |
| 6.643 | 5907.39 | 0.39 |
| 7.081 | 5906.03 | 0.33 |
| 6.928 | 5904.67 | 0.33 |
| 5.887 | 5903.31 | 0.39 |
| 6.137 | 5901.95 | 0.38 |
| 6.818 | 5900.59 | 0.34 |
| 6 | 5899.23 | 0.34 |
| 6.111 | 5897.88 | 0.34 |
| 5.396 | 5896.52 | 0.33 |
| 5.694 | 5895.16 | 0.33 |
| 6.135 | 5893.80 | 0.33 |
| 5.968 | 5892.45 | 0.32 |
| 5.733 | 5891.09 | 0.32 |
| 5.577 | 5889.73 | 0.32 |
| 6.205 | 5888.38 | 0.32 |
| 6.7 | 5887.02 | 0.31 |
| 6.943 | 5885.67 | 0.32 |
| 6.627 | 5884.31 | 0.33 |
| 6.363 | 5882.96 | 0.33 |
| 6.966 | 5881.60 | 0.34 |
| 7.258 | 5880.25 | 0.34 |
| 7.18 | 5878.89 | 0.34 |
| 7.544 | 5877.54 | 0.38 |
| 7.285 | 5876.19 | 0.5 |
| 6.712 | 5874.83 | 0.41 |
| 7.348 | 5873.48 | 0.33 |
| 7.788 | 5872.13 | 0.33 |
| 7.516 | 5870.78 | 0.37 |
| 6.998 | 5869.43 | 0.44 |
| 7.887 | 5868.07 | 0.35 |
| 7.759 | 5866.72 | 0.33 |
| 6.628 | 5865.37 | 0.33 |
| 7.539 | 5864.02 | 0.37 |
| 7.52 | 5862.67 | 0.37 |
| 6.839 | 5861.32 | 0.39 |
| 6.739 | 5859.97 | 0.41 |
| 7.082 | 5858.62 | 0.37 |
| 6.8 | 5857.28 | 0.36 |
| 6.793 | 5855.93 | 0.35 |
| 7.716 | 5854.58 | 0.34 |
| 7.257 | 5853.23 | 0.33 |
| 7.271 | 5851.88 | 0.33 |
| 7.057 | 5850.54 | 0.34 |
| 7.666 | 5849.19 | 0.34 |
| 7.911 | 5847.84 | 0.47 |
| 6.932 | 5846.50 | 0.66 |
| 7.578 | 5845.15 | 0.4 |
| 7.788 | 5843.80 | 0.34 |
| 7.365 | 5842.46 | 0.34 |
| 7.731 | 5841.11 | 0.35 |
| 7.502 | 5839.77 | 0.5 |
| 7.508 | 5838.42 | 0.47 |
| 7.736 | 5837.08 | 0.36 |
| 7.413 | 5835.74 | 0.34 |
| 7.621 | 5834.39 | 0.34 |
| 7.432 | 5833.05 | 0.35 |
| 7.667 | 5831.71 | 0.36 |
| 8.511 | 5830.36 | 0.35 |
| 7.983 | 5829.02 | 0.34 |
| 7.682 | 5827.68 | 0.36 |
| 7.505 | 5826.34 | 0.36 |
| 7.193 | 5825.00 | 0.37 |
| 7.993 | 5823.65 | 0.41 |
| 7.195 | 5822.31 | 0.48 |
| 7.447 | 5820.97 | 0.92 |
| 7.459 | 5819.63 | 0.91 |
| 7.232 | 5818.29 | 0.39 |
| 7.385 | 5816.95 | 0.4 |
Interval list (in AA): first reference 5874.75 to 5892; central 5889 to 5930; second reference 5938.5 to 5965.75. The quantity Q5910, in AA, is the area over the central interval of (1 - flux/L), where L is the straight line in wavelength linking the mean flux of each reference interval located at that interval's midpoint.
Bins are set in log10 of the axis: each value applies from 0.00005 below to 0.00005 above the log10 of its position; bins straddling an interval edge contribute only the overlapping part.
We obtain 0.99 AA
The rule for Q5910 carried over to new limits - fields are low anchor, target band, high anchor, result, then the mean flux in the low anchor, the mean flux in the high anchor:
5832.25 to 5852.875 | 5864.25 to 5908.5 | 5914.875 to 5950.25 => 4.56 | 7.5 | 7.43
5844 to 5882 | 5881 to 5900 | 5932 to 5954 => 3.02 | 7.28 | 7.45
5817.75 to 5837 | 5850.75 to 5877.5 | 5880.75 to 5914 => -0.89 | 7.6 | 6.48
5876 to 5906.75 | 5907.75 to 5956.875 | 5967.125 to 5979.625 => -2.81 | 6.45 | 7.57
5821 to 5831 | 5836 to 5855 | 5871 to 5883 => 0.05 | 7.7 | 7.22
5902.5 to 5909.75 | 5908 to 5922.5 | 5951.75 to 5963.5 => -0.90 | 6.79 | 7.34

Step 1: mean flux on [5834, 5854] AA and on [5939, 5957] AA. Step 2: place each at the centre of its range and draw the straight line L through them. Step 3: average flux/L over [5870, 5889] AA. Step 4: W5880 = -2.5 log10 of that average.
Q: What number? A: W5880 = 0.063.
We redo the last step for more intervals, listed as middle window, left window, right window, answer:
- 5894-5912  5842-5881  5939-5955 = 0.14 mag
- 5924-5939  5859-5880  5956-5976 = 0.00 mag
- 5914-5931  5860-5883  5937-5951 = 0.00 mag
